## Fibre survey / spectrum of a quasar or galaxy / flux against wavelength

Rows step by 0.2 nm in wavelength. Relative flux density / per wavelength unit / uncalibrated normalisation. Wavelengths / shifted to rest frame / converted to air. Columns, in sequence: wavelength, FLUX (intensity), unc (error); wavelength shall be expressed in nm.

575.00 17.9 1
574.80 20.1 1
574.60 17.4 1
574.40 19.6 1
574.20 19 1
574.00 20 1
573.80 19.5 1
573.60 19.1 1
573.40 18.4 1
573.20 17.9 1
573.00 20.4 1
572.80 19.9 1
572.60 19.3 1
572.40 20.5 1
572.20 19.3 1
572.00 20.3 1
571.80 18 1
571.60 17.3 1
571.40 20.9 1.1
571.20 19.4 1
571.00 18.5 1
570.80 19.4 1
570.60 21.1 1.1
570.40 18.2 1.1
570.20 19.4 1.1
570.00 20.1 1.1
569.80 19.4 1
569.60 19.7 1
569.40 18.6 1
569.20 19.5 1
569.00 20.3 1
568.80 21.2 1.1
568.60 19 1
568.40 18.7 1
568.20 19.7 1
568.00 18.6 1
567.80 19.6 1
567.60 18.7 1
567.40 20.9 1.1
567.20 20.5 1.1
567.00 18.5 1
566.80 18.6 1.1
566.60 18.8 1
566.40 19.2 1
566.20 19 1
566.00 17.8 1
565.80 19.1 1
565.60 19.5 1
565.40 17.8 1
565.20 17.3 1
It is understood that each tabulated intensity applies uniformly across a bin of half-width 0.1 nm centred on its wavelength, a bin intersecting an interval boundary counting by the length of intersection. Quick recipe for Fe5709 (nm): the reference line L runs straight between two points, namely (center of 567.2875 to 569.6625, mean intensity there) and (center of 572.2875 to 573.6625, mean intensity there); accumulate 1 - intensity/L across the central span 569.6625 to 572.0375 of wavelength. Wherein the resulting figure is 0.02 nm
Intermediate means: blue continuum 19.5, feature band 19.3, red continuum 19.4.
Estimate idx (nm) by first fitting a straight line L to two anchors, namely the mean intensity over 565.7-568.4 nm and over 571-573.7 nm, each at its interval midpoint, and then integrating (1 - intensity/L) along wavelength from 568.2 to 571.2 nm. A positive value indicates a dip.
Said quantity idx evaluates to -0.05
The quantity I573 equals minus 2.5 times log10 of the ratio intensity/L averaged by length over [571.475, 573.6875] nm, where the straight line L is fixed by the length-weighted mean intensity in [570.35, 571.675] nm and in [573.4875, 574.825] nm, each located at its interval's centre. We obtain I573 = 0.006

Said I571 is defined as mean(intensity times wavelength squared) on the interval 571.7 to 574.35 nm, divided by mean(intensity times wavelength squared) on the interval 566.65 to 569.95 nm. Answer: 1.0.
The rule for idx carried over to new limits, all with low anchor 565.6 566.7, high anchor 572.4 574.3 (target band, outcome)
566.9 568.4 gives -0.039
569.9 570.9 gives -0.026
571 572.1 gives 0.006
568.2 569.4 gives -0.039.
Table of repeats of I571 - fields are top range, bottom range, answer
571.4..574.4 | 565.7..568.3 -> 1.03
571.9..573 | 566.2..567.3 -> 1.06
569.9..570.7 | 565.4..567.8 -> 1.04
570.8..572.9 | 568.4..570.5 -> 1.00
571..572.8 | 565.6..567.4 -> 1.03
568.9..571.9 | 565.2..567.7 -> 1.03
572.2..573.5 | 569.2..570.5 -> 1.02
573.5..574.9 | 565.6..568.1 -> 1.03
